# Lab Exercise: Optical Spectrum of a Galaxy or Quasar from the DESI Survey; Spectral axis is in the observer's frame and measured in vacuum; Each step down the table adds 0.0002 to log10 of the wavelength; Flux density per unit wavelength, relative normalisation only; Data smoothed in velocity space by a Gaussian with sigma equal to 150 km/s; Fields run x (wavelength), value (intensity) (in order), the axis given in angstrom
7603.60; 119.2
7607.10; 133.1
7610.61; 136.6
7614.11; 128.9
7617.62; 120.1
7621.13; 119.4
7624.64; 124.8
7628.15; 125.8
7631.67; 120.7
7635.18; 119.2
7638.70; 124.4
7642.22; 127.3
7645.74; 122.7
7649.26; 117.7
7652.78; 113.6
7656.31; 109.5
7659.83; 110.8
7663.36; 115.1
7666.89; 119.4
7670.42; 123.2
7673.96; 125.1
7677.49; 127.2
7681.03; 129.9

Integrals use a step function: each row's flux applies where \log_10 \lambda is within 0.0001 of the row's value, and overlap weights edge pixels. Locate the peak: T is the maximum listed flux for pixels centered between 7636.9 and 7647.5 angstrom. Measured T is 127.3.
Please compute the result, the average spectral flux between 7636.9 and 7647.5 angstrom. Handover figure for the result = 125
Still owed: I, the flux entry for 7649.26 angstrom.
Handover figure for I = 117.7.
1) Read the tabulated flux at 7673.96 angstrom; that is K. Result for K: 125.1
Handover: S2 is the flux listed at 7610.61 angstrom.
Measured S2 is 136.6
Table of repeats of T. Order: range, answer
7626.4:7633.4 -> 125.8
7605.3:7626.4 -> 136.6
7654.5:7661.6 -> 110.8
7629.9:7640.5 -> 124.4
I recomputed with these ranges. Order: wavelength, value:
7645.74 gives 122.7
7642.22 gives 127.3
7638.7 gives 124.4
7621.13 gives 119.4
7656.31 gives 109.5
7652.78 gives 113.6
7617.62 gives 120.1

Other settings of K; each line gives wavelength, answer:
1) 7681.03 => 129.9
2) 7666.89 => 119.4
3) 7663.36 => 115.1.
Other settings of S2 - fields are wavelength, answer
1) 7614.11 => 128.9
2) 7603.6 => 119.2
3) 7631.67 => 120.7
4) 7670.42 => 123.2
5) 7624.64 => 124.8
